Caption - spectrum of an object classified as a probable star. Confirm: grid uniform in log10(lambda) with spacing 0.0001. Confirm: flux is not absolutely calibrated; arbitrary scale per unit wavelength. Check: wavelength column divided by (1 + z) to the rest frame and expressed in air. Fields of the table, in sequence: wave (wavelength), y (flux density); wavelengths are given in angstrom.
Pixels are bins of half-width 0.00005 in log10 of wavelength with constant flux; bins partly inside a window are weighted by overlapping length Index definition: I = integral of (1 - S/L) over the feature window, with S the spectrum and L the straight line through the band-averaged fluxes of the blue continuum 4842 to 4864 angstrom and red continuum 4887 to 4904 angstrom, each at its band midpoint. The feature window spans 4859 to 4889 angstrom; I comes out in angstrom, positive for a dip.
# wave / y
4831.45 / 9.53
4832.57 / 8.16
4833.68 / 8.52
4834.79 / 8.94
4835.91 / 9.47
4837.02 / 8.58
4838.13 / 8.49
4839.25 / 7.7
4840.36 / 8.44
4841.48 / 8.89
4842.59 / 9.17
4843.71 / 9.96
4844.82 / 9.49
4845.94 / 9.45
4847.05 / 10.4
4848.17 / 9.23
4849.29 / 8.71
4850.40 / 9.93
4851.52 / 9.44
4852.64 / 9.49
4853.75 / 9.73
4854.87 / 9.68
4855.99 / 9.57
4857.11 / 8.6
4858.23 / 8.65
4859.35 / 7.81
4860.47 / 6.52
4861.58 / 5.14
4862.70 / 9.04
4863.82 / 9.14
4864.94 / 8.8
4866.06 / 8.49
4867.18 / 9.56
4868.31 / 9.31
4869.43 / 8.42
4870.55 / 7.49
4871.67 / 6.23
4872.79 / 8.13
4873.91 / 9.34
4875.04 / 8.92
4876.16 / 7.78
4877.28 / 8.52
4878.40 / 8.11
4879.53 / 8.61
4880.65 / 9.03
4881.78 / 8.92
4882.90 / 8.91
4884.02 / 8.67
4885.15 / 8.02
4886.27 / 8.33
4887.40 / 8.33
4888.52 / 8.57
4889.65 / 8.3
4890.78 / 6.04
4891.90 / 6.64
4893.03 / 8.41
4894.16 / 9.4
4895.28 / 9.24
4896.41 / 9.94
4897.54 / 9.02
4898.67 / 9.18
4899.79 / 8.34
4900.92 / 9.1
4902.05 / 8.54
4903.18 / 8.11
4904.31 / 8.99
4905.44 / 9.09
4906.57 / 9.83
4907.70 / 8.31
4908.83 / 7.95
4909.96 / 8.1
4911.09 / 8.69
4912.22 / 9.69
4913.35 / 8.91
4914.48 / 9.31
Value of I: 1.4 angstrom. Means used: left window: 8.96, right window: 8.49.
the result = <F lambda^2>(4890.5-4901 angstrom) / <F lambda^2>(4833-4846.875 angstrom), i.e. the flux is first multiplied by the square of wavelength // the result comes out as 1.0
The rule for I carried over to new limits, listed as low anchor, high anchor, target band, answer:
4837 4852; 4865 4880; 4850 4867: 0.19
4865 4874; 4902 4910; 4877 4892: 0.37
